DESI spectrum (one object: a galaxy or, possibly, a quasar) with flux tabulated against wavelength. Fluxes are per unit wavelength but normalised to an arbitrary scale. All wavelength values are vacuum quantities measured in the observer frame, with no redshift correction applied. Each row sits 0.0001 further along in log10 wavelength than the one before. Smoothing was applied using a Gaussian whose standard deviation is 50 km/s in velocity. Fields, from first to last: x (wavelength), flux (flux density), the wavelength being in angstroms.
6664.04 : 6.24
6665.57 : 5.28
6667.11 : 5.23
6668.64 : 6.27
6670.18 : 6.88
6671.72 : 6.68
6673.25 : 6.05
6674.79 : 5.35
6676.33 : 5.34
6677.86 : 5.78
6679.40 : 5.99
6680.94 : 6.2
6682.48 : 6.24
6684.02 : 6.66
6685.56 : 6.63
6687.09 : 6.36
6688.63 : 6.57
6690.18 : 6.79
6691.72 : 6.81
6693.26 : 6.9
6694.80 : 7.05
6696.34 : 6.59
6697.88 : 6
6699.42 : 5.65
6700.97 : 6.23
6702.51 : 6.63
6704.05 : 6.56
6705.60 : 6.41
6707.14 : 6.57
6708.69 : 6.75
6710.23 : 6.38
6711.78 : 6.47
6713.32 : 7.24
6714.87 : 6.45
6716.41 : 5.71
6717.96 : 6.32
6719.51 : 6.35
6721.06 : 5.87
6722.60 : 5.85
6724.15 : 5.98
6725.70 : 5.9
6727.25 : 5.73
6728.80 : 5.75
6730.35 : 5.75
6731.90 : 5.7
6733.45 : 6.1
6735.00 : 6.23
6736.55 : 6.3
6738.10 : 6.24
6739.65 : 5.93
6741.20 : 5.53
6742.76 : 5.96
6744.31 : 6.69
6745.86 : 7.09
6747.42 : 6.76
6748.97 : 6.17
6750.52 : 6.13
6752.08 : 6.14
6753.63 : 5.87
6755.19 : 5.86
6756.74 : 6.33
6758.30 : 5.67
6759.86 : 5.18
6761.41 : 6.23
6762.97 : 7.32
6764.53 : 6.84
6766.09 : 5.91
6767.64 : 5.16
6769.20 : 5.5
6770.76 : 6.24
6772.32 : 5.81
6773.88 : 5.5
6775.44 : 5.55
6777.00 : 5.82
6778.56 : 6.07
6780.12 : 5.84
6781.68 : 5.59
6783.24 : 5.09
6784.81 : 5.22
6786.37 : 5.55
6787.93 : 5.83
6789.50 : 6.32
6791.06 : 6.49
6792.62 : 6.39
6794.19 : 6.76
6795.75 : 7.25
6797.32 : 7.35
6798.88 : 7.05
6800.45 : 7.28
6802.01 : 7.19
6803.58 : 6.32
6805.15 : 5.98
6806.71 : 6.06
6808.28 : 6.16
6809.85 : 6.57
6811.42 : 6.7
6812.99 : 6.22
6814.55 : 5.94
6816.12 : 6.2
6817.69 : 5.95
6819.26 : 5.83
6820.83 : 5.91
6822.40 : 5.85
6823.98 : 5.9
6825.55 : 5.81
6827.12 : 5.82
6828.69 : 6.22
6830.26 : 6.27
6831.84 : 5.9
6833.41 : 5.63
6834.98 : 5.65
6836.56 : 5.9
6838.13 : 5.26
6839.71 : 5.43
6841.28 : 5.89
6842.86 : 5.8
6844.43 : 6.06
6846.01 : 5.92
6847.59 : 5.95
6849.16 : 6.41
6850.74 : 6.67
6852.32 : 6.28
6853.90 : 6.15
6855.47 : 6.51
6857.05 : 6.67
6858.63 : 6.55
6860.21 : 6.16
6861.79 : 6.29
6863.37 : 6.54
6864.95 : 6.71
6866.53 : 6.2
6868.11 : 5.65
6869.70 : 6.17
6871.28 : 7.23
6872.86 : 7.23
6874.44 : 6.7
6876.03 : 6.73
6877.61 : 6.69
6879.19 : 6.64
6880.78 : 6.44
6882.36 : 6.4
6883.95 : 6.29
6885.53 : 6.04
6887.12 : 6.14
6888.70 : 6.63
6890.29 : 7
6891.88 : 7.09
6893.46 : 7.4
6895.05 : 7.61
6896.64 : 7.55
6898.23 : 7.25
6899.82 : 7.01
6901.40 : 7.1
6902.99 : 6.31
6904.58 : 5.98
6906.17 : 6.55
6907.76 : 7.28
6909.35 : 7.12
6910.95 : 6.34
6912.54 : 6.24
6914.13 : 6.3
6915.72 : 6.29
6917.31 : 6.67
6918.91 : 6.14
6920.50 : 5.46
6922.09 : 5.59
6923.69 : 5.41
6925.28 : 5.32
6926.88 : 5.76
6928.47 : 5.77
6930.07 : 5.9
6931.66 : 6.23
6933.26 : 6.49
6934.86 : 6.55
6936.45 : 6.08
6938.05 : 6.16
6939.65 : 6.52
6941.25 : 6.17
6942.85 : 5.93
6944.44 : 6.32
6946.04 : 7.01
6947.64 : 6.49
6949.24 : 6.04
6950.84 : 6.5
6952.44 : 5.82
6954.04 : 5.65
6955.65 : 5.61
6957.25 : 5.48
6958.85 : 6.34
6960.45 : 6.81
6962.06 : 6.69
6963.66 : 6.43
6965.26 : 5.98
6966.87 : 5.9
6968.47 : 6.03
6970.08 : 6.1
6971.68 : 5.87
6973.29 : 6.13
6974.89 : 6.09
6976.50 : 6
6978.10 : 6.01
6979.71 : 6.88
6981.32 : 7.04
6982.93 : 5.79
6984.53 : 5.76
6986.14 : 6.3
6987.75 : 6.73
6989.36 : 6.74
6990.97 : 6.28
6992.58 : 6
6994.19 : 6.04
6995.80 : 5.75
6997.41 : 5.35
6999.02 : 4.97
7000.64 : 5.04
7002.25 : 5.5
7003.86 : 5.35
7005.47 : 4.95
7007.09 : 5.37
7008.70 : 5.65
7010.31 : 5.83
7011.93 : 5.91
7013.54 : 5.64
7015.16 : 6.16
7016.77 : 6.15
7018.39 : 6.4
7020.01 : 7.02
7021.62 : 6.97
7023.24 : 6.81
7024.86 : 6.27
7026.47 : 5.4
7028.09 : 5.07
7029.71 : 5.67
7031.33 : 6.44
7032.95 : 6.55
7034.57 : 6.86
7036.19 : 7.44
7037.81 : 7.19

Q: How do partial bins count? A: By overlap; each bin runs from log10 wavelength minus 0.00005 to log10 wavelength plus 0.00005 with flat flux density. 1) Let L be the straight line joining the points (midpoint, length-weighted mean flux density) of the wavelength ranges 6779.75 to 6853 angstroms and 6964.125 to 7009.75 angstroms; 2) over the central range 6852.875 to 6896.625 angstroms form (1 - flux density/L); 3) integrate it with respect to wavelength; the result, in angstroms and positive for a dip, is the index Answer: -4.0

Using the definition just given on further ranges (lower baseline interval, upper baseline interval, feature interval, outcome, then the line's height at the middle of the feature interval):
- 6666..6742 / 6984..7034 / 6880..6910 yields -3.74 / 6.05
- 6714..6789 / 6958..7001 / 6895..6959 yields -2.07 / 6.09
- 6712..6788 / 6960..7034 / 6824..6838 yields 0.33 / 6.01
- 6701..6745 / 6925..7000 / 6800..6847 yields 0.91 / 6.16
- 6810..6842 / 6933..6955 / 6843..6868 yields -1.23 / 6.01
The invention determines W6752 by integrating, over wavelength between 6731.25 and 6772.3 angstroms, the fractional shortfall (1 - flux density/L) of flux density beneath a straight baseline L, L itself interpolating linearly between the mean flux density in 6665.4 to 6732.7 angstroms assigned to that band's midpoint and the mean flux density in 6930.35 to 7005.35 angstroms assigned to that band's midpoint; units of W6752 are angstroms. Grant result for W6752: 0.6 angstroms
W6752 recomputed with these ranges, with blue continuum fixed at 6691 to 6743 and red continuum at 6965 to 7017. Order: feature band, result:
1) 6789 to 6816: -2.0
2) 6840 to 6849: 0.2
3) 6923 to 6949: -0.7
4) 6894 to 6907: -2.0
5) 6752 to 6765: 0.1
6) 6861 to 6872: -0.6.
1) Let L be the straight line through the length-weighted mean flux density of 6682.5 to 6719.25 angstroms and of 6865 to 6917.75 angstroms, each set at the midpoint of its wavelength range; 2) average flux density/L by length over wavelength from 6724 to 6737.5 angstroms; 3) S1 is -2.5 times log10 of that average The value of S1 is 0.10 mag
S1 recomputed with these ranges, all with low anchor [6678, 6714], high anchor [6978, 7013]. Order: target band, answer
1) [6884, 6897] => -0.13 mag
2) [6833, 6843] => 0.10 mag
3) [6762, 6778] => 0.07 mag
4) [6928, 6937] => -0.03 mag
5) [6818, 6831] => 0.05 mag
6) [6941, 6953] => -0.06 mag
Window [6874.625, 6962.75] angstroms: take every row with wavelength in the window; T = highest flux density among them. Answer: 7.61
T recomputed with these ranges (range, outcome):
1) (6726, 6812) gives 7.35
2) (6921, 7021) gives 7.04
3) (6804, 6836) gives 6.7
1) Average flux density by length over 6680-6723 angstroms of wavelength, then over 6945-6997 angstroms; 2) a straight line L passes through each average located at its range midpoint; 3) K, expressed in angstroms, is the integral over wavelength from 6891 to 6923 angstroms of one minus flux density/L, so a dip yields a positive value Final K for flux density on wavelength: -2.1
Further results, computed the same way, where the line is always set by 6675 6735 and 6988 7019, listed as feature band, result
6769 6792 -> 1.4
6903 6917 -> -1.4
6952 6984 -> -1.8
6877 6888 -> -0.8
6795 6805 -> -1.5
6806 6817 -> -0.3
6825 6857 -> 0.2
